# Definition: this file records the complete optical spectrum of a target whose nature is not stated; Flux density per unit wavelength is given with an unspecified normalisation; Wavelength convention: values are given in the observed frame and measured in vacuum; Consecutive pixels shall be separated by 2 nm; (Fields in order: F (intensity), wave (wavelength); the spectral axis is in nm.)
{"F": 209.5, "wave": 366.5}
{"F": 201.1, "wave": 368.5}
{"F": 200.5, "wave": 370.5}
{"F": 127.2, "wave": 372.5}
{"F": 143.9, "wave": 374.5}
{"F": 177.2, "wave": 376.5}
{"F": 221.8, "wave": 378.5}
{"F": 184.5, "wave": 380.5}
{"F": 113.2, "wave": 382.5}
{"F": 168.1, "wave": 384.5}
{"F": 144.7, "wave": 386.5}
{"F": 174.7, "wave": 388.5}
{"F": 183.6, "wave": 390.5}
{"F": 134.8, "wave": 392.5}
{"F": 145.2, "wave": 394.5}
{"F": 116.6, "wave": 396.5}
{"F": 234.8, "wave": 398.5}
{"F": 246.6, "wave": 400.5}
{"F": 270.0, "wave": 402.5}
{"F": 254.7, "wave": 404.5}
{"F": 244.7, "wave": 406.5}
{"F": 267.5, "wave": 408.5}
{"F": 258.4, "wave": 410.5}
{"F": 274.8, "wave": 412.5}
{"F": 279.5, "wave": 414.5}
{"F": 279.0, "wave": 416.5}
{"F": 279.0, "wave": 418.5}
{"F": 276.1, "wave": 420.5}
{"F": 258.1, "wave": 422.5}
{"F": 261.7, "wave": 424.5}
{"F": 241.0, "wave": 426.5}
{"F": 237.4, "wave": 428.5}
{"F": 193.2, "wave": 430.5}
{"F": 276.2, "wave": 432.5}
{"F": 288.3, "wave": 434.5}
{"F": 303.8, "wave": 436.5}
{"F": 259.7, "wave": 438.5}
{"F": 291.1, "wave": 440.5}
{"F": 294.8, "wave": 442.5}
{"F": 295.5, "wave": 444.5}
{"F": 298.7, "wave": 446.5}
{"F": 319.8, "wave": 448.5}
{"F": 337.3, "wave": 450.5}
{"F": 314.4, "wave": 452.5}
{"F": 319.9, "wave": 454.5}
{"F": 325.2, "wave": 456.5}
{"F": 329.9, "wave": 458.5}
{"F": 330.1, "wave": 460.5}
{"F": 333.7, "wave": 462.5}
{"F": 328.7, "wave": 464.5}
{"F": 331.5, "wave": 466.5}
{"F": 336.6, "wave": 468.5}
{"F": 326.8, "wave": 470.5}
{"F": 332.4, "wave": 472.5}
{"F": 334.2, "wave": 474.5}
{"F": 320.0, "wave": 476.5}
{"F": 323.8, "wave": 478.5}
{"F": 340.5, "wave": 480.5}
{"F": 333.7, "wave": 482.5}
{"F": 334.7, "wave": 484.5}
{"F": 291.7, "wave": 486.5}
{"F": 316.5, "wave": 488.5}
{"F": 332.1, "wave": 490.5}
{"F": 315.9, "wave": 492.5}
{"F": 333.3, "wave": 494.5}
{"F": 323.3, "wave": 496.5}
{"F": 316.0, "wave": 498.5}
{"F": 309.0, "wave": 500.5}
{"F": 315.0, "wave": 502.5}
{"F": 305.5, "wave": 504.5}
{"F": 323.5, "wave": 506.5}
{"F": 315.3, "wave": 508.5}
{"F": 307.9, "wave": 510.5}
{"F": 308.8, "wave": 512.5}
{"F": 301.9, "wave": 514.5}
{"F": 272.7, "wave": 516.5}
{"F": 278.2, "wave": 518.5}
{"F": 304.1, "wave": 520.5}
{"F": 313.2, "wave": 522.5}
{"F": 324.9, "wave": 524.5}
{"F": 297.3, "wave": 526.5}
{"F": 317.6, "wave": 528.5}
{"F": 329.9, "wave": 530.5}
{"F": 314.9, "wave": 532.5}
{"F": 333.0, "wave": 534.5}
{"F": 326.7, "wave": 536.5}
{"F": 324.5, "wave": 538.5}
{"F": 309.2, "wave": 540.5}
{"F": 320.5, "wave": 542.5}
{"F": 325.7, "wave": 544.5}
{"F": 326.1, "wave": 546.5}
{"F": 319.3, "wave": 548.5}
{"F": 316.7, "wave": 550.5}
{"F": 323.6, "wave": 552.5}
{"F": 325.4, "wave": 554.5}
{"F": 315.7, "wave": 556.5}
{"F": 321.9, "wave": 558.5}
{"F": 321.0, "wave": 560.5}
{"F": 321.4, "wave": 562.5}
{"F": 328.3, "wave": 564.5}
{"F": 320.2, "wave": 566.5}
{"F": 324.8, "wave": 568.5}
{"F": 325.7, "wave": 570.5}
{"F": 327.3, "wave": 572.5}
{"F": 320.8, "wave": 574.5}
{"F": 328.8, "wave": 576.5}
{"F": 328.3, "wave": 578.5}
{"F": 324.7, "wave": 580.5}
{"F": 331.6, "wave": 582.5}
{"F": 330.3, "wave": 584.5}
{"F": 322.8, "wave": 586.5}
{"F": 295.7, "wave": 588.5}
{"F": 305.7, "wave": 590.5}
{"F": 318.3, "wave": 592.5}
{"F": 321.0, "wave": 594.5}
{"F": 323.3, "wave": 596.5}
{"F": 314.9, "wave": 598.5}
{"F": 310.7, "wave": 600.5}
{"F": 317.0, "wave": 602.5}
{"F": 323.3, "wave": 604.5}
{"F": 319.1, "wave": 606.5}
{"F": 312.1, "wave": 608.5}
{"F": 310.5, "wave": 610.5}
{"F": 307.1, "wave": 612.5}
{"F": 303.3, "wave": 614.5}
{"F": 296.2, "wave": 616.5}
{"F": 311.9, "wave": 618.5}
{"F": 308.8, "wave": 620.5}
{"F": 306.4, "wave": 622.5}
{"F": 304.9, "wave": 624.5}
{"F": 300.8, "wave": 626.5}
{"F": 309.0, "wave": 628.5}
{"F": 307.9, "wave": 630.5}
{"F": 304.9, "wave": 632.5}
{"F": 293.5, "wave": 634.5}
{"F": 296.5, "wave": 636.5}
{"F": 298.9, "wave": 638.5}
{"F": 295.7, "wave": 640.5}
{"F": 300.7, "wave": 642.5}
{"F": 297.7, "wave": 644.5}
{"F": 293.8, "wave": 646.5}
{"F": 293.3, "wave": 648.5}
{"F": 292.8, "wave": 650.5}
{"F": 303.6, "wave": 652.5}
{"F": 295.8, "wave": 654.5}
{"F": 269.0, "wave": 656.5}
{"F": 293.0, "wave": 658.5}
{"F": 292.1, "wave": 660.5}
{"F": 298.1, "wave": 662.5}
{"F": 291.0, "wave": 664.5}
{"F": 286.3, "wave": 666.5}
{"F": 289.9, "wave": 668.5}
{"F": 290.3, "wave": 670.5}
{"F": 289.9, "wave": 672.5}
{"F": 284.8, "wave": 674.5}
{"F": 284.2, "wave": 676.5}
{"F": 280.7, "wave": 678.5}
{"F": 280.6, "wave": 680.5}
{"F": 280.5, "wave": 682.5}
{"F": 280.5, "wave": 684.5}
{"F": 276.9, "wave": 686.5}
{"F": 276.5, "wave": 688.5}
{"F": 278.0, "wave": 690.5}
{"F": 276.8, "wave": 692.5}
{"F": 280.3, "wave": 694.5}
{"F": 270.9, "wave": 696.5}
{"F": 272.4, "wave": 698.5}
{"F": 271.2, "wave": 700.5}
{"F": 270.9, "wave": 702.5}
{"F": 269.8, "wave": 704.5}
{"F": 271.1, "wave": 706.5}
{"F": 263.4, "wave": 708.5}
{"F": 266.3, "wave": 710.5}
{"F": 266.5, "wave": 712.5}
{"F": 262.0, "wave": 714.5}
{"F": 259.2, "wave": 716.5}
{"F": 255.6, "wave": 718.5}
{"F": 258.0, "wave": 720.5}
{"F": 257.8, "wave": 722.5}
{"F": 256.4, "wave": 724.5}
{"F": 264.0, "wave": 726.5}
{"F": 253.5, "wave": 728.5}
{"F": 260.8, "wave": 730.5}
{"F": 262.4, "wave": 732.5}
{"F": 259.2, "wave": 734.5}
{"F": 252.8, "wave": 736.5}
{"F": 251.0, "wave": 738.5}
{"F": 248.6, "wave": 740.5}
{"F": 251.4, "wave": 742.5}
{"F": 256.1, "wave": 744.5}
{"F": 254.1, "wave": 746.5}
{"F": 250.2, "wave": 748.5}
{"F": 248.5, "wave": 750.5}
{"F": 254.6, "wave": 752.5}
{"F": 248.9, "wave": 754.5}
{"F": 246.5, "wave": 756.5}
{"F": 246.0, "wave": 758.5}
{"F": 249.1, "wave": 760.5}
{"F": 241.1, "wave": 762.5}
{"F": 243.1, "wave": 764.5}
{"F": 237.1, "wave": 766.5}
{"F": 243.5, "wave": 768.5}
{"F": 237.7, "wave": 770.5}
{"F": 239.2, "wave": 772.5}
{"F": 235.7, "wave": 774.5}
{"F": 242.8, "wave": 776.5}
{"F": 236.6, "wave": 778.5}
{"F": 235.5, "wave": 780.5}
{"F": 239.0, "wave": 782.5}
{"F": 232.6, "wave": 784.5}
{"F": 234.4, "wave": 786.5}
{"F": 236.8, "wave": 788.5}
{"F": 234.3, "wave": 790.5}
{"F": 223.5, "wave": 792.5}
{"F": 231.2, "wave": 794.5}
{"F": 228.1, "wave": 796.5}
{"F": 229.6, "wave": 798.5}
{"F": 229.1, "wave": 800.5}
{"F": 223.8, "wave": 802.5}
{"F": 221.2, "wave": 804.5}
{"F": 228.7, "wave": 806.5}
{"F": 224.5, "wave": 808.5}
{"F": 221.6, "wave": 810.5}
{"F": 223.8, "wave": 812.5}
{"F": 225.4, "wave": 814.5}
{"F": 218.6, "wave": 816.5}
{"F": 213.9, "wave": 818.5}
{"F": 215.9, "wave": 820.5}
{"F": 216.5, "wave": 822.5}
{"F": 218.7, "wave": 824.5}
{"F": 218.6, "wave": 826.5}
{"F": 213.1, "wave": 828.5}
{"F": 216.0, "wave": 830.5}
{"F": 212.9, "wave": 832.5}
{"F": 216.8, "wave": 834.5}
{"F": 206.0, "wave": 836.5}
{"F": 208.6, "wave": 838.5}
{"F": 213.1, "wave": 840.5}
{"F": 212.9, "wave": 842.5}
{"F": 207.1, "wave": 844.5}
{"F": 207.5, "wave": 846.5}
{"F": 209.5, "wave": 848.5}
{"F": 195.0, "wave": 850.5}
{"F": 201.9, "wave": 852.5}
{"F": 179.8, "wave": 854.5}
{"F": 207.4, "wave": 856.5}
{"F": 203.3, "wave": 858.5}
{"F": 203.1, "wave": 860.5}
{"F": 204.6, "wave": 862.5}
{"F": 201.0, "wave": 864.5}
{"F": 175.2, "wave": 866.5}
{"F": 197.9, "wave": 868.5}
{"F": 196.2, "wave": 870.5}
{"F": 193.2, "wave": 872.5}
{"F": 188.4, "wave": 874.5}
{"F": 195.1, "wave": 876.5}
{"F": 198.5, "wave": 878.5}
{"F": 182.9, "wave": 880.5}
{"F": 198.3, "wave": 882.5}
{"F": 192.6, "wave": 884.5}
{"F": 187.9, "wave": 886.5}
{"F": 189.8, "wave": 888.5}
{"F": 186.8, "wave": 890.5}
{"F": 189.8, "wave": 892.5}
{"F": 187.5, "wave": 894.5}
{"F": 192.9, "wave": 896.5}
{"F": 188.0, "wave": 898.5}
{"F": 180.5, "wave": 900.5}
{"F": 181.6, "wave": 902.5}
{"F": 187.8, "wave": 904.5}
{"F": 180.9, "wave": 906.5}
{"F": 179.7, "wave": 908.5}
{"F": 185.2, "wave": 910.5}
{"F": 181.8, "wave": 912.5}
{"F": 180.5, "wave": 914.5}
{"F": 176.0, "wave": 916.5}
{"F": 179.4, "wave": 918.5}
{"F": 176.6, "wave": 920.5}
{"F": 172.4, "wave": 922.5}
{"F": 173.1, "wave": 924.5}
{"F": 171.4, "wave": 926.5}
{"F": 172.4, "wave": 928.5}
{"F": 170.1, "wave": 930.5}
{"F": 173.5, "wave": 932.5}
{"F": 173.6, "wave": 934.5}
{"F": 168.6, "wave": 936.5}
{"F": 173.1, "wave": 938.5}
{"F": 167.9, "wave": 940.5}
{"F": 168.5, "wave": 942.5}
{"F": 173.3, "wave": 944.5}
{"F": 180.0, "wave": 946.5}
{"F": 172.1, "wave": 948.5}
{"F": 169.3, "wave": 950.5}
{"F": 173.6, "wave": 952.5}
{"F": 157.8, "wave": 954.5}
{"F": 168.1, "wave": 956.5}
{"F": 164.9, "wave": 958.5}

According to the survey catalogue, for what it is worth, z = 0.00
